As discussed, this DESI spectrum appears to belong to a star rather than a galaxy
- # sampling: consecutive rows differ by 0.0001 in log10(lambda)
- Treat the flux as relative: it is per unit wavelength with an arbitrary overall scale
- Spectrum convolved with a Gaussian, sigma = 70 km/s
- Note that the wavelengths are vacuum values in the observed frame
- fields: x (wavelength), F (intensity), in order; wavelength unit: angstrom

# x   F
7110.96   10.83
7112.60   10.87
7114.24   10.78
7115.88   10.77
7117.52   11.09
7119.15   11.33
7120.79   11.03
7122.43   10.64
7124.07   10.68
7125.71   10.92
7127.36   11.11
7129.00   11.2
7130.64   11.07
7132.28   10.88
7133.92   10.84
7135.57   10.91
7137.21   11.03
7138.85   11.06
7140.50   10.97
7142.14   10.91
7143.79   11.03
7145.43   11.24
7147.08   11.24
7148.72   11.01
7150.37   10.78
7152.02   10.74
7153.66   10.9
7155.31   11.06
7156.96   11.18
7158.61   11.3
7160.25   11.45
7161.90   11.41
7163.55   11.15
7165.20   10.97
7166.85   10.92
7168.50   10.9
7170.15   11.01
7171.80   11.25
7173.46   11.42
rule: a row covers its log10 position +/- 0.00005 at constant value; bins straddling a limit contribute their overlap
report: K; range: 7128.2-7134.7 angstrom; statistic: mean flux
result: 11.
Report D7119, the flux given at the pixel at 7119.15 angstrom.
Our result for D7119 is 11.33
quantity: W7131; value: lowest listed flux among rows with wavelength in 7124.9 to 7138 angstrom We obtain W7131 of 10.84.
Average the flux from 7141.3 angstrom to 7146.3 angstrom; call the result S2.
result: 11.1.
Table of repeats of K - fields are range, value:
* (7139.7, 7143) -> 10.9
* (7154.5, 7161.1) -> 11.3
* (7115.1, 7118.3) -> 10.9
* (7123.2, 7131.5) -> 11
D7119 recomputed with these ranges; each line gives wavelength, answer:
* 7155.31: 11.06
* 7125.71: 10.92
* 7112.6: 10.87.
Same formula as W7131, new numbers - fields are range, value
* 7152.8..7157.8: 10.9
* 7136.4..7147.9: 10.91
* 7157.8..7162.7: 11.3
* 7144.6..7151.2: 10.78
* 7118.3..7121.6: 11.03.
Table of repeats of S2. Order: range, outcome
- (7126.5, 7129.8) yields 11.1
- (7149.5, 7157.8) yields 10.9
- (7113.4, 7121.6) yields 11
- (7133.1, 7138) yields 10.9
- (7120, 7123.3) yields 10.8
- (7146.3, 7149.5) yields 11.1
